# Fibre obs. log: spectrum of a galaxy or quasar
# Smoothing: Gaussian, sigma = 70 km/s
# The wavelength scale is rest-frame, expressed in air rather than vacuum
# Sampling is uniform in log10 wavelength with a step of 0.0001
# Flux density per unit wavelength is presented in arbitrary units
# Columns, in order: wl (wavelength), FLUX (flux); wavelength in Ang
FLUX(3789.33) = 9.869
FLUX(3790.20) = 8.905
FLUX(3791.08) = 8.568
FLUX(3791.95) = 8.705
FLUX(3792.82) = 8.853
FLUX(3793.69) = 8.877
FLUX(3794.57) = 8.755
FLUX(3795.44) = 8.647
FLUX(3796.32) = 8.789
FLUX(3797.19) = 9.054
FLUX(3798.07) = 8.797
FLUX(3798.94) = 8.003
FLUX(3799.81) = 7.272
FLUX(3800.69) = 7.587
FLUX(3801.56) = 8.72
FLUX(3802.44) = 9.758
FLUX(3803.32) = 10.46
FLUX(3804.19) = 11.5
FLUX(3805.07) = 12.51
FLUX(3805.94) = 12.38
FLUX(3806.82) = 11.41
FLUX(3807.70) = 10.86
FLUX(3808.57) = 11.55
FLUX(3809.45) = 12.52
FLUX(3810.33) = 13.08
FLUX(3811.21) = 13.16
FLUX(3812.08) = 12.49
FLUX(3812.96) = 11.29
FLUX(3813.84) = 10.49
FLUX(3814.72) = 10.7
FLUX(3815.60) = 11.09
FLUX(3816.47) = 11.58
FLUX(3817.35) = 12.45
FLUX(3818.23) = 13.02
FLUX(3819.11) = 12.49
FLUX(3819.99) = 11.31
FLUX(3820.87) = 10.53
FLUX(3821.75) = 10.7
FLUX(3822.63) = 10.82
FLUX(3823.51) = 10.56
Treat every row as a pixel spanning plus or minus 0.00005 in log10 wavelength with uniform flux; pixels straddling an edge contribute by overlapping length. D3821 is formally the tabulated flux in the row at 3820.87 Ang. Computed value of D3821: 10.53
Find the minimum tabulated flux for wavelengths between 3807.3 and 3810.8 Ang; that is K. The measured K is 10.86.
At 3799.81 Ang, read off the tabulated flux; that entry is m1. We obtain 7.272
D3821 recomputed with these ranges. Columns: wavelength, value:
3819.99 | 11.31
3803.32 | 10.46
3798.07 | 8.797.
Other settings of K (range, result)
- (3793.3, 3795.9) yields 8.647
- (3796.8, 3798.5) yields 8.797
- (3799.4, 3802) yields 7.272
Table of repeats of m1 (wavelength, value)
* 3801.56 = 8.72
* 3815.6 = 11.09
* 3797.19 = 9.054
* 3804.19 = 11.5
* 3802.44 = 9.758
